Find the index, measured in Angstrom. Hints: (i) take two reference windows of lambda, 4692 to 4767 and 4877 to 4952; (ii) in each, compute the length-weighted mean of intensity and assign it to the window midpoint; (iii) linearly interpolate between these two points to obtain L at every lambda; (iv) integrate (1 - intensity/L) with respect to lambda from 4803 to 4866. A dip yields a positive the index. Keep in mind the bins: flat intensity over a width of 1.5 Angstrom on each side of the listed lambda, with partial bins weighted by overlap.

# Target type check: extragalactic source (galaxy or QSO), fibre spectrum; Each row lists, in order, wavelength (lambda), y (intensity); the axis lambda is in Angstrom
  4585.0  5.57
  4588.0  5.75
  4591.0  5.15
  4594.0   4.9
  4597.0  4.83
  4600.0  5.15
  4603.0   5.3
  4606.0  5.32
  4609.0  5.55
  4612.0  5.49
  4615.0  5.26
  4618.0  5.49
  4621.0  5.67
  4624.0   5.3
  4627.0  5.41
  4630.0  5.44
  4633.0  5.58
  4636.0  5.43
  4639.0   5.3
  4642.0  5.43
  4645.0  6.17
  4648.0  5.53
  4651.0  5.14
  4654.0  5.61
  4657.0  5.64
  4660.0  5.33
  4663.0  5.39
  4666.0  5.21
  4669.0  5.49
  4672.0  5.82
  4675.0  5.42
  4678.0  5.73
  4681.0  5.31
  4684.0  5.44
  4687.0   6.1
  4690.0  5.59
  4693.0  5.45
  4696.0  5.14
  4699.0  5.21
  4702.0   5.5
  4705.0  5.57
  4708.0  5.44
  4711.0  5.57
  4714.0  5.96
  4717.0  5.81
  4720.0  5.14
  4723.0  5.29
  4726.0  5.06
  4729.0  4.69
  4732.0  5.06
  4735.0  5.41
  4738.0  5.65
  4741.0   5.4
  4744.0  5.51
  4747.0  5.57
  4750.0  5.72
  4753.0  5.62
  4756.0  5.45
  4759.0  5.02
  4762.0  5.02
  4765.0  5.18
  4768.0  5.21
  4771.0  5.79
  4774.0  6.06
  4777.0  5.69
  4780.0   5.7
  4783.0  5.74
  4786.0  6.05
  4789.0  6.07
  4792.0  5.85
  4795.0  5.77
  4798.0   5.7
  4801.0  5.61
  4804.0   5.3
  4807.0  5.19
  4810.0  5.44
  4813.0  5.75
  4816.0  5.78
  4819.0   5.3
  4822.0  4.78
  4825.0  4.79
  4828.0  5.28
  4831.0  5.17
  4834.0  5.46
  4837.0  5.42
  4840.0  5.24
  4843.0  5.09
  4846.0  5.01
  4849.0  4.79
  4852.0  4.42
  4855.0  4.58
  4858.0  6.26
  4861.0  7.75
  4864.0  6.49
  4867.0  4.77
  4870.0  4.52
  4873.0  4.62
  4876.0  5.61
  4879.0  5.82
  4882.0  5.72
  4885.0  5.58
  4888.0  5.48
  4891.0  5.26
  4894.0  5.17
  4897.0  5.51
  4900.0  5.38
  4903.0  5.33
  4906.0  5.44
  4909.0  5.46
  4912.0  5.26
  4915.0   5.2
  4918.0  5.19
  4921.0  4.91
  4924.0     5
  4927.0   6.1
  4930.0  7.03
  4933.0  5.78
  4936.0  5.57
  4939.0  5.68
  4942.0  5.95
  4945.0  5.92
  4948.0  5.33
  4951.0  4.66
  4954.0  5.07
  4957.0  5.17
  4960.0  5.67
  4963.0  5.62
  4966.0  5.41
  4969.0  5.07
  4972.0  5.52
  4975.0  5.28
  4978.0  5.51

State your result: 0.75 Angstrom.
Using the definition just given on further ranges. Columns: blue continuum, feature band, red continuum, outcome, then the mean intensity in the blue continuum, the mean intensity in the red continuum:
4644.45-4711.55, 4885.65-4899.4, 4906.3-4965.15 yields 0.3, 5.5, 5.5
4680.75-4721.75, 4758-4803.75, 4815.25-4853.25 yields -3.1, 5.52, 5.11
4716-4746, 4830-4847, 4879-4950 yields 0.6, 5.3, 5.53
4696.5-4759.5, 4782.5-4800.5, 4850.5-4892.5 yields -1.3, 5.41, 5.49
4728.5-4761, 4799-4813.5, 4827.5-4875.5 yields -0.3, 5.39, 5.31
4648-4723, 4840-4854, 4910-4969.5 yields 1.6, 5.5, 5.49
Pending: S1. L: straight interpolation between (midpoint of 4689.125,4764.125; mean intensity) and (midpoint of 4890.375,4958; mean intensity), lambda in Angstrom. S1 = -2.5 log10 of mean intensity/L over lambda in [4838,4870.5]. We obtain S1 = 0.010 mag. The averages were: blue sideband 5.39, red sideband 5.46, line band 5.38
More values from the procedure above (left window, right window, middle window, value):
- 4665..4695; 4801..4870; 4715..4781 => 0.01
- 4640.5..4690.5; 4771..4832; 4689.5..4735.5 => 0.04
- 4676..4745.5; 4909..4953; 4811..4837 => 0.04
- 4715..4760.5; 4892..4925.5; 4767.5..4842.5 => -0.04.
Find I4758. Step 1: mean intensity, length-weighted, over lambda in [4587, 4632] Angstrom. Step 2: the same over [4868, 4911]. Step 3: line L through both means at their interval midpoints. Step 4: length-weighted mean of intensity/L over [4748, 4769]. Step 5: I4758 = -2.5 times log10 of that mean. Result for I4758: 0.00 mag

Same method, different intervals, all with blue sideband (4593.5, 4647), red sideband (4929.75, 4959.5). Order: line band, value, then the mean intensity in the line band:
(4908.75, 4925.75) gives 0.08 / 5.16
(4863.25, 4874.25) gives 0.10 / 5.02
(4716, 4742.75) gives 0.04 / 5.27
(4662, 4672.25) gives 0.00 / 5.44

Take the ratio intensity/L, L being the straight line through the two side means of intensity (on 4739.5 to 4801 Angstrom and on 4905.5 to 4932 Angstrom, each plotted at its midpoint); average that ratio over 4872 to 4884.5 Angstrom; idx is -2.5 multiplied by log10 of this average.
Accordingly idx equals 0.01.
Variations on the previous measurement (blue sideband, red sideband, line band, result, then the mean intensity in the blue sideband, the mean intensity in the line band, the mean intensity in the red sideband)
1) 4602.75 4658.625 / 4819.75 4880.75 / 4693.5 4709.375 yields 0.01 mag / 5.48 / 5.38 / 5.3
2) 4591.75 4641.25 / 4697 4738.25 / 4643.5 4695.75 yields -0.04 mag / 5.34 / 5.54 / 5.37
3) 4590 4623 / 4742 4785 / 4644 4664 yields -0.03 mag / 5.29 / 5.53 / 5.52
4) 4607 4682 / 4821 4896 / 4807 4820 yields -0.03 mag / 5.49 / 5.53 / 5.33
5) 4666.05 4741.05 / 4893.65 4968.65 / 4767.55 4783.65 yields -0.05 mag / 5.45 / 5.73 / 5.47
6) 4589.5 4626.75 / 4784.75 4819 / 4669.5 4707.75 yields -0.02 mag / 5.29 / 5.52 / 5.66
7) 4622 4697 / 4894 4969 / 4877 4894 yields -0.01 mag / 5.5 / 5.54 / 5.47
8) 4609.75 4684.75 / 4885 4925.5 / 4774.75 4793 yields -0.09 mag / 5.48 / 5.86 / 5.29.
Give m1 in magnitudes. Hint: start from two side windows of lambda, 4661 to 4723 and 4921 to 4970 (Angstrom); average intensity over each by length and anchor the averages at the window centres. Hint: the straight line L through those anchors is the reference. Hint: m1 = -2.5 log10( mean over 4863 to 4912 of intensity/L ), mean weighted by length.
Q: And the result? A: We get 0.03 mag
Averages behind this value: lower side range 5.51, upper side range 5.55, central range 5.37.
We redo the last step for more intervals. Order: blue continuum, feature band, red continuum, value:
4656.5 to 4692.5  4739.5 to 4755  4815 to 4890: -0.020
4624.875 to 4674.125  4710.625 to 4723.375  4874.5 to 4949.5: -0.014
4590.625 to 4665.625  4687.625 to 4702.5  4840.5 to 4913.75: -0.004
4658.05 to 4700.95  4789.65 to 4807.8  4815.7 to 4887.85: -0.045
